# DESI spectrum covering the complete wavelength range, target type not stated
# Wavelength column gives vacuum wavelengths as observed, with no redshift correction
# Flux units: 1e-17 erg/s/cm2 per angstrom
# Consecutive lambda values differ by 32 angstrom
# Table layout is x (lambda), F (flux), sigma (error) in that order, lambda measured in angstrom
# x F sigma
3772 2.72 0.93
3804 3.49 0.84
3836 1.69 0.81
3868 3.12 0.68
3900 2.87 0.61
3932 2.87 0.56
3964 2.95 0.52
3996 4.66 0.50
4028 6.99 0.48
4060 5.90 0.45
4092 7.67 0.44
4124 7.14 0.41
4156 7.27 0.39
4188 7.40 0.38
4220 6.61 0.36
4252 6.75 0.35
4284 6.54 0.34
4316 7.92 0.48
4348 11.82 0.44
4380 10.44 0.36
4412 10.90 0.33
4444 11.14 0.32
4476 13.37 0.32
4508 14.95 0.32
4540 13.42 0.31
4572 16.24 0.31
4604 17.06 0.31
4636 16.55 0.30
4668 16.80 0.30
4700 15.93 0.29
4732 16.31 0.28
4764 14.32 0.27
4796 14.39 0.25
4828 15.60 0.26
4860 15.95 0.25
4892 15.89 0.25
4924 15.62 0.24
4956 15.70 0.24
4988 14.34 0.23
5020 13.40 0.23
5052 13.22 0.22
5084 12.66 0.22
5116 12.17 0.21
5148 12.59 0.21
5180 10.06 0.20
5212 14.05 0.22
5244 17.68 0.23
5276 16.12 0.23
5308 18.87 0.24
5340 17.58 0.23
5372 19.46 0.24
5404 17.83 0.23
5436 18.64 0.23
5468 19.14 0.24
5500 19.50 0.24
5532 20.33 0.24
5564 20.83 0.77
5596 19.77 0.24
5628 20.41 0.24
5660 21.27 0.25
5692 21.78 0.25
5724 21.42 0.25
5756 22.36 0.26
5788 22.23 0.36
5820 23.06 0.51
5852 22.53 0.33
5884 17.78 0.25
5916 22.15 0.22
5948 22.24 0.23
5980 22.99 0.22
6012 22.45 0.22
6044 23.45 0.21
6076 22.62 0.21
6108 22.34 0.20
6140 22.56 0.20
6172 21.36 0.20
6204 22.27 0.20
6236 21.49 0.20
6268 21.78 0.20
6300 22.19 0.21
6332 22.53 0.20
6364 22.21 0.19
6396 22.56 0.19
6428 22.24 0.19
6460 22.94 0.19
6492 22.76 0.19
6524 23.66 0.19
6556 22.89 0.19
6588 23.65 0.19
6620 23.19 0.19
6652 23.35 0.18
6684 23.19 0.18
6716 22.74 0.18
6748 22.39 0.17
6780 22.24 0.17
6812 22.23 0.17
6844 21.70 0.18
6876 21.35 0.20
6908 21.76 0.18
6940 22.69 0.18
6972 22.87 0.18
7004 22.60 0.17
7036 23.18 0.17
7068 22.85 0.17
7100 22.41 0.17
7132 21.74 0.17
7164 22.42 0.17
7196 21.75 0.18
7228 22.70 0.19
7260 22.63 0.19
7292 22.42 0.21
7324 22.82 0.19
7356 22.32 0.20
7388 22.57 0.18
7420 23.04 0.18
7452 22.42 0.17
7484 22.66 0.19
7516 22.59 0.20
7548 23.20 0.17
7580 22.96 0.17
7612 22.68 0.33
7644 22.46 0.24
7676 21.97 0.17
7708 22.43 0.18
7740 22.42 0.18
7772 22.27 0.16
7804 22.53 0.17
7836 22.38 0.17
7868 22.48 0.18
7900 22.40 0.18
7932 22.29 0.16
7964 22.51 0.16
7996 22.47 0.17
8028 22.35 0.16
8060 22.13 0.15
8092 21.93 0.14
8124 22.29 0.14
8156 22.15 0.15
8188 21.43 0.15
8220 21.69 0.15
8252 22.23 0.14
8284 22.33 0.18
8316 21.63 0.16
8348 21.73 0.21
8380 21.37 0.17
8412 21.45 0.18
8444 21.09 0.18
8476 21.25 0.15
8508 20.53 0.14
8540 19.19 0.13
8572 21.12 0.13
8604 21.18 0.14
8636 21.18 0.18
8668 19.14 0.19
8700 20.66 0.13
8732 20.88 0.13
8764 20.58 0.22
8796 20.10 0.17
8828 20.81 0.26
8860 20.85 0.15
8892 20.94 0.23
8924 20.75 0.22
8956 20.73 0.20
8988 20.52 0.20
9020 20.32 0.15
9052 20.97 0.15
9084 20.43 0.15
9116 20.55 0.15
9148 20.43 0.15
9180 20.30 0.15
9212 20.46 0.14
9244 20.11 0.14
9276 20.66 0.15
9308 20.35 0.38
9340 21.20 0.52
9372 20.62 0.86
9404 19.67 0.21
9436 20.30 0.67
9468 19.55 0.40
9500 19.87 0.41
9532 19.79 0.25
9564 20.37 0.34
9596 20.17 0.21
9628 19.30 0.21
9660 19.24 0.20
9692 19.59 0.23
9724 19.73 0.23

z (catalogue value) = 0.00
